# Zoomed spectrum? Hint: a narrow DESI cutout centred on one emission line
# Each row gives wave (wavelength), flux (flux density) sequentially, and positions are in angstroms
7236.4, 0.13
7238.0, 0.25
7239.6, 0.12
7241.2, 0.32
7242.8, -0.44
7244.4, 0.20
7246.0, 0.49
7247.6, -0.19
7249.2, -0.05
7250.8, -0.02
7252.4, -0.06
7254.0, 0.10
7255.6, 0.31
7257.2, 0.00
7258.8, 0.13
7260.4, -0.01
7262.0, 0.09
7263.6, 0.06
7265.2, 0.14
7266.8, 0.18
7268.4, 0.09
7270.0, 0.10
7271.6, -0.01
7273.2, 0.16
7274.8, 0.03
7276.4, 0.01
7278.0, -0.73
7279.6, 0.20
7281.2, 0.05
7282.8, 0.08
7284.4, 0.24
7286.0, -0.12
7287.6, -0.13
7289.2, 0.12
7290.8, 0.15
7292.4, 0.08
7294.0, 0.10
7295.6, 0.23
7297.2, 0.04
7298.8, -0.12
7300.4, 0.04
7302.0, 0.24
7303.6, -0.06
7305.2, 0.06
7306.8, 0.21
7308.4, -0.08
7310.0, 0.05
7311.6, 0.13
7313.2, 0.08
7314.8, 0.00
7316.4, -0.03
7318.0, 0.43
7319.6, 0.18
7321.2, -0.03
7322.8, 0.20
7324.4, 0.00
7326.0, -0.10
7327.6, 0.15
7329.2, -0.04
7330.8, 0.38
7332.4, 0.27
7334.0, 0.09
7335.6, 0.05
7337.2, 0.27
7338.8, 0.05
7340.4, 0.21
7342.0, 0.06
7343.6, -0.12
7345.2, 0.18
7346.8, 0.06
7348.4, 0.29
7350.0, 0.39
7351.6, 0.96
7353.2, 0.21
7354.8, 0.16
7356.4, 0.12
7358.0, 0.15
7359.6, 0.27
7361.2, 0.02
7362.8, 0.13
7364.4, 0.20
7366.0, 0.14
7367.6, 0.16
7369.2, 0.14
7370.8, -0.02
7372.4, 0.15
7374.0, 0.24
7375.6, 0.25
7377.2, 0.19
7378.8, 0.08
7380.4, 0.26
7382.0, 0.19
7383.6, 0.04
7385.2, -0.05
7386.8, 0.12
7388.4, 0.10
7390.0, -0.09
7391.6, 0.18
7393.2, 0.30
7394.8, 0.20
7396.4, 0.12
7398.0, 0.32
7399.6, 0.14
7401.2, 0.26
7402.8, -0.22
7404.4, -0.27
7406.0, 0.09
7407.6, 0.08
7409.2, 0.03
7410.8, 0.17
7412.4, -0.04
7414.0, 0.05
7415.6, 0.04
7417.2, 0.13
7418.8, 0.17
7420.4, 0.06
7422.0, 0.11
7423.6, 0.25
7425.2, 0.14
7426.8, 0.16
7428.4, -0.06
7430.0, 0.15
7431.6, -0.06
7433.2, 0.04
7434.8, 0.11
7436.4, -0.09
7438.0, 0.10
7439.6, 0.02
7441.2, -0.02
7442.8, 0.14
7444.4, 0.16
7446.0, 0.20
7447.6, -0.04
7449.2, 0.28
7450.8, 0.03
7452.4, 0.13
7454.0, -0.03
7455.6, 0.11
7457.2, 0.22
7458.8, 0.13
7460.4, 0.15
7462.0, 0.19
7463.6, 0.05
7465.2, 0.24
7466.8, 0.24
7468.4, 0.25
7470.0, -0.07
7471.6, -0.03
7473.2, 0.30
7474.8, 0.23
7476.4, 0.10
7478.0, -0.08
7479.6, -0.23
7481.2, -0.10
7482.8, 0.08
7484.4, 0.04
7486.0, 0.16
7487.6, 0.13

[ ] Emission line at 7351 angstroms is H-alpha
